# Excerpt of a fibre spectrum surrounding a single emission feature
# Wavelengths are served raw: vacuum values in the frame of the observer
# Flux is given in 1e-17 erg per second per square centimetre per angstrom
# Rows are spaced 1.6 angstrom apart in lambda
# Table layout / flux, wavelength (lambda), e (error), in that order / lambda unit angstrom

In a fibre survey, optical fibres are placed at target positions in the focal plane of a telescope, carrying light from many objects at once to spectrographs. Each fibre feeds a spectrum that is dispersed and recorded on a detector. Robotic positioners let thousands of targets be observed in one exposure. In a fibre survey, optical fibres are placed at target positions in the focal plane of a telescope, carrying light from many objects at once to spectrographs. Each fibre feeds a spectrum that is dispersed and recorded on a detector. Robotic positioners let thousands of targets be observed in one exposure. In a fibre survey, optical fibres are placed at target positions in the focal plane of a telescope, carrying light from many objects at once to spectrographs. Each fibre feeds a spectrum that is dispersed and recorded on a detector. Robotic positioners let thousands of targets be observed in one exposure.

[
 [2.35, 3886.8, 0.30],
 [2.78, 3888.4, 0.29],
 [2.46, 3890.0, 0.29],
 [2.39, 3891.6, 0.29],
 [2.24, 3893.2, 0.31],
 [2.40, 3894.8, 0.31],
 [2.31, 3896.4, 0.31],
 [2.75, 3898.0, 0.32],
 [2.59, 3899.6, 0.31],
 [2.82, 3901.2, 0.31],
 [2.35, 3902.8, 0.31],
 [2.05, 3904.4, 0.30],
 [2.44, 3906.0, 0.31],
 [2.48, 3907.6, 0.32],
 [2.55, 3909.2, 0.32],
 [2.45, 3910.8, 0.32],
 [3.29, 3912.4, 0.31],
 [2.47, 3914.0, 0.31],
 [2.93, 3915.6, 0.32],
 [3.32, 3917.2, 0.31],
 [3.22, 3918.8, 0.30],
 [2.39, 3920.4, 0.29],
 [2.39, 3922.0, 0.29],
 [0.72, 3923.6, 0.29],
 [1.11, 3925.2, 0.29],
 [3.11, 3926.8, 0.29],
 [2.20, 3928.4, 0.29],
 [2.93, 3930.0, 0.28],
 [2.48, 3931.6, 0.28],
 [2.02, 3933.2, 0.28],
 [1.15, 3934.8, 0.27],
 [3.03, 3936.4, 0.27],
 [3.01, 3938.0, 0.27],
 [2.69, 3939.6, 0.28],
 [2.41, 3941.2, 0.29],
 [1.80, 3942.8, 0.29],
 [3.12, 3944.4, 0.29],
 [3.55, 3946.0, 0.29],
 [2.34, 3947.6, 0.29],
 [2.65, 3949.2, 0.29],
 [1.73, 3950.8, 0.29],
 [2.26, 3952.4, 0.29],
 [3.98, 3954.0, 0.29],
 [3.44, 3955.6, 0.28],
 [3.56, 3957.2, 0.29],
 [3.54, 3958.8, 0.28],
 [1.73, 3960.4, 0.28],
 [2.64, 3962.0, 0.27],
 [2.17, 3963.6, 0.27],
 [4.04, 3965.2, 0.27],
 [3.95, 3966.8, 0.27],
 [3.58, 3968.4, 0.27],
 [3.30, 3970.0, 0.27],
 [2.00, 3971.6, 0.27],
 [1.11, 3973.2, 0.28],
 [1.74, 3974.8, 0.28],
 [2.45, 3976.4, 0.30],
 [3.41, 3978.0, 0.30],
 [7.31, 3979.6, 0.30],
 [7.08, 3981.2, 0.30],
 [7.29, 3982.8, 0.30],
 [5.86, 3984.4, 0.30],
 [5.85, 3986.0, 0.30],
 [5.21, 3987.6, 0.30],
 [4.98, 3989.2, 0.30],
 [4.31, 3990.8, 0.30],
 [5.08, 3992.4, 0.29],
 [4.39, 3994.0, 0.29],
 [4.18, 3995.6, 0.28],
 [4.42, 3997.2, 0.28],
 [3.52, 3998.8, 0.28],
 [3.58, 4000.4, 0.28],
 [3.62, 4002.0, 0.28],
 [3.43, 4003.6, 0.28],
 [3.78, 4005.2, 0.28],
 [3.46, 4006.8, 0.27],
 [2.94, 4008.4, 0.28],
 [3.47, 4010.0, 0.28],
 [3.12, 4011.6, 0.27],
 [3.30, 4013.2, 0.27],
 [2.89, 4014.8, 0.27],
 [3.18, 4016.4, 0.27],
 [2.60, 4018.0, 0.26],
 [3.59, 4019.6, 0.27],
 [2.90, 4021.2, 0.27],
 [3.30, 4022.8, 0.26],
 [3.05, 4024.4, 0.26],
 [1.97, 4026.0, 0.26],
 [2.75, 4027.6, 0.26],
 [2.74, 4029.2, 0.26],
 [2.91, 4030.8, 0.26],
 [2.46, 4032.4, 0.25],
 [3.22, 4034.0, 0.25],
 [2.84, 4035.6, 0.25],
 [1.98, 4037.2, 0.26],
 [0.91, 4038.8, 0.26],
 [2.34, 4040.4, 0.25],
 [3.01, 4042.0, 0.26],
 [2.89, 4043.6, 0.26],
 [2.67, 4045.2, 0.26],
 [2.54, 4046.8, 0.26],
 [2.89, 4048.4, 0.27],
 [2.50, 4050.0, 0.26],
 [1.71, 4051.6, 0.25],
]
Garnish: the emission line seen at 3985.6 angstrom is Lyman alpha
